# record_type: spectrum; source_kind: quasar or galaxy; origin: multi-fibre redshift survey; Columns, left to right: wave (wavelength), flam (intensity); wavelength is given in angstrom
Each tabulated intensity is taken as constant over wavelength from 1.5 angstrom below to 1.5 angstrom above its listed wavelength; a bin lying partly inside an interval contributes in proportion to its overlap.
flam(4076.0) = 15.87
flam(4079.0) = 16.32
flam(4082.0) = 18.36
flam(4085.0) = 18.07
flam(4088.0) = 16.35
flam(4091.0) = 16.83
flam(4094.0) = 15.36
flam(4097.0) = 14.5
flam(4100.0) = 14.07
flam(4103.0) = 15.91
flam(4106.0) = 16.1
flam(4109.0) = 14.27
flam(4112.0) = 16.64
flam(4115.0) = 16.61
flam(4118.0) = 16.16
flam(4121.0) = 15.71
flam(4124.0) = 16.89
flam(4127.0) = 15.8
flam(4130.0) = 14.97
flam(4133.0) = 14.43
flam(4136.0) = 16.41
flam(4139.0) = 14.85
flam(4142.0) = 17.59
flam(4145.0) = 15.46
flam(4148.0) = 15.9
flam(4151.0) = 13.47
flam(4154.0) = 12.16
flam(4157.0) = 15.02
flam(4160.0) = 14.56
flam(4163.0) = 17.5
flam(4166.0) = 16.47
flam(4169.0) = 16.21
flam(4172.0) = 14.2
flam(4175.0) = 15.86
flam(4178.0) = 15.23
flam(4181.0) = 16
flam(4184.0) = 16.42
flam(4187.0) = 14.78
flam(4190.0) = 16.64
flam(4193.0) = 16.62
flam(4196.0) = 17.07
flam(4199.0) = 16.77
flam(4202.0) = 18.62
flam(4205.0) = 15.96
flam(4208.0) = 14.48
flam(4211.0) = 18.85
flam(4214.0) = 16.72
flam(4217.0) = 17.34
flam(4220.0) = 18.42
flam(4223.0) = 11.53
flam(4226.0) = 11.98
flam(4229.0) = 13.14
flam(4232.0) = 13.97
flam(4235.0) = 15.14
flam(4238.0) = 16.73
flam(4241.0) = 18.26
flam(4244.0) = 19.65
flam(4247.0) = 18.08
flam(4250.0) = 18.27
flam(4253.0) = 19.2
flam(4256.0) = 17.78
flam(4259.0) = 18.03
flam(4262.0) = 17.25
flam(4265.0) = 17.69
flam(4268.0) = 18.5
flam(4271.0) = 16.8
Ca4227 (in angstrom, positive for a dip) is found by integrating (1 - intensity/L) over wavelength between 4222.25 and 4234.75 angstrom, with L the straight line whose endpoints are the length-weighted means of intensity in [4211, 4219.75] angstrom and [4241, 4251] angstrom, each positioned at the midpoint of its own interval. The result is 3.5 angstrom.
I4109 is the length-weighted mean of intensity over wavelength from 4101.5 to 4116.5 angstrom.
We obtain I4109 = 15.9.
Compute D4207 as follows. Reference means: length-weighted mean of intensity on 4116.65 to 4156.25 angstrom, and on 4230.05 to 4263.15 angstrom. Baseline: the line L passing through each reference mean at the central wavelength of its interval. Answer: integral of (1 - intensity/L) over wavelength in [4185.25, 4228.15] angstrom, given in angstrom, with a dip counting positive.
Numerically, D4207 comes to 1.5 angstrom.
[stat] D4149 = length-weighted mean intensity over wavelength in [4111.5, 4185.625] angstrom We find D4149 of 15.6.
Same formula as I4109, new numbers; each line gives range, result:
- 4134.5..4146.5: 16.1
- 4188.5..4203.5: 17.1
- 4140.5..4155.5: 14.9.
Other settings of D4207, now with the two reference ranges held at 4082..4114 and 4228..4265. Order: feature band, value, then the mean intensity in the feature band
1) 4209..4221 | -0.52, 17.7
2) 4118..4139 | 0.68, 15.7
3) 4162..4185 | 0.88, 15.9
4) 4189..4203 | -0.28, 17.1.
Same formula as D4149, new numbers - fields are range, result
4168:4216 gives 16.3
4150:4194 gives 15.4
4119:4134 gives 15.6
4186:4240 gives 15.9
